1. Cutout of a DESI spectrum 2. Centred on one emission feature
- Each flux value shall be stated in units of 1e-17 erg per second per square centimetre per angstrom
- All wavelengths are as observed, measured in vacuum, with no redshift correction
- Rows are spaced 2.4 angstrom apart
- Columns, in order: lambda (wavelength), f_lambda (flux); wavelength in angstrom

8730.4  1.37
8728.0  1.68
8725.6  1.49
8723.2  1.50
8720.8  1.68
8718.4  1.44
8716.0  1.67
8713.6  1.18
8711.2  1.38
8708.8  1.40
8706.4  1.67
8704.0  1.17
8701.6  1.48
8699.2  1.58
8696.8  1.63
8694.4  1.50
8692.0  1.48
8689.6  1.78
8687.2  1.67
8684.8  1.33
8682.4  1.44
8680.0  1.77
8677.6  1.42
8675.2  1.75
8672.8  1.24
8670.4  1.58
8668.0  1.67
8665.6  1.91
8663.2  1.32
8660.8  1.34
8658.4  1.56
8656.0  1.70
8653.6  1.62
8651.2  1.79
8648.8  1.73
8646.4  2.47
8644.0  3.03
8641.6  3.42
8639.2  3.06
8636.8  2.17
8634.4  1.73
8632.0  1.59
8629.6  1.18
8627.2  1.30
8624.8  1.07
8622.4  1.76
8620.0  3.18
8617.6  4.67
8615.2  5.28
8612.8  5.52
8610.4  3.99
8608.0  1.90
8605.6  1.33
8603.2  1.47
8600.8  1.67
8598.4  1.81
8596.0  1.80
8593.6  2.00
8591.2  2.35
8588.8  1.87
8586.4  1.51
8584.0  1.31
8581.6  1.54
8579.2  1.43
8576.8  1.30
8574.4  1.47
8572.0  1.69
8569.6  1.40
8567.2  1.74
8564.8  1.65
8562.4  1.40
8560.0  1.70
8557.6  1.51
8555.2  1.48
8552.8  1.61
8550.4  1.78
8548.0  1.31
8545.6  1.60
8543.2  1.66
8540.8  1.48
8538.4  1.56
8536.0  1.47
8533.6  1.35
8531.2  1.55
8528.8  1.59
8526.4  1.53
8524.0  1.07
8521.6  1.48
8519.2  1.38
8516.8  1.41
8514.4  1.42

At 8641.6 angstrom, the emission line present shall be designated [N II] 6583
